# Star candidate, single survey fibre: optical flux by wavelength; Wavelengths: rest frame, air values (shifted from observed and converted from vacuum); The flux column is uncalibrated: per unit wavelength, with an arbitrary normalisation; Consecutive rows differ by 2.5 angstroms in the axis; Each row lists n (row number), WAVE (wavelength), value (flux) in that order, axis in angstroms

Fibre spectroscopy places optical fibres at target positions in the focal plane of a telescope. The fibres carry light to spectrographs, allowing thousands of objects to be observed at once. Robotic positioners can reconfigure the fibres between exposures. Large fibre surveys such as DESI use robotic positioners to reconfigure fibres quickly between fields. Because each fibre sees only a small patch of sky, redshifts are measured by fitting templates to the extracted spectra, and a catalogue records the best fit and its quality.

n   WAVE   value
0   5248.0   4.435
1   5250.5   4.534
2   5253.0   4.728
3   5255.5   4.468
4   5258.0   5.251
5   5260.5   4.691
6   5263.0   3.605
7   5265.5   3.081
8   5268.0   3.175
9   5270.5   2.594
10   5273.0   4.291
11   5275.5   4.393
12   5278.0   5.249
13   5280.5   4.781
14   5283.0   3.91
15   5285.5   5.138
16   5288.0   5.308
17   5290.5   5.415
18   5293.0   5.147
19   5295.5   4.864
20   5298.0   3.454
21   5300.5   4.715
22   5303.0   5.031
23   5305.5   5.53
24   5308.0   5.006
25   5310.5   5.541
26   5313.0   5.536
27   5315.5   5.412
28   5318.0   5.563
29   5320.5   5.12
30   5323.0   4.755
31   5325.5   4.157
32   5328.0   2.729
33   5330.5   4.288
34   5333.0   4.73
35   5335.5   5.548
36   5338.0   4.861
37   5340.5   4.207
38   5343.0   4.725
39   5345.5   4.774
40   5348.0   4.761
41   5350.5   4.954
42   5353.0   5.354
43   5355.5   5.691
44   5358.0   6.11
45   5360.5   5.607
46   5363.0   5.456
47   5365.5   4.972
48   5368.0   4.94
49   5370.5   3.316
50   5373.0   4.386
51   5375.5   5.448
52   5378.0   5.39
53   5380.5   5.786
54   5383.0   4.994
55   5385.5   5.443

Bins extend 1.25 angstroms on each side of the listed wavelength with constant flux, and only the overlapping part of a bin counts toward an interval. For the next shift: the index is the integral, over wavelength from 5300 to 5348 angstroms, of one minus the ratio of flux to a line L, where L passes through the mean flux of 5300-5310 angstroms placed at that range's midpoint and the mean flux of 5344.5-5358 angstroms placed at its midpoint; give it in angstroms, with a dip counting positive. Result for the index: 2.9 angstroms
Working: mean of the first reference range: 5.13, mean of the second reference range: 5.21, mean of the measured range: 4.85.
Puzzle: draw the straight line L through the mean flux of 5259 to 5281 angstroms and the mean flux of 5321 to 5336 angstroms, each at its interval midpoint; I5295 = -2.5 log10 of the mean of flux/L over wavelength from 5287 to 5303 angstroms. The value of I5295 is -0.17 mag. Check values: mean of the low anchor 3.97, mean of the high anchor 4.35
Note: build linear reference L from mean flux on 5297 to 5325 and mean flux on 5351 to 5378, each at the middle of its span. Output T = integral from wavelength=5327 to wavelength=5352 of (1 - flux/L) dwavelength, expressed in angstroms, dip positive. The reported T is 2.5 angstroms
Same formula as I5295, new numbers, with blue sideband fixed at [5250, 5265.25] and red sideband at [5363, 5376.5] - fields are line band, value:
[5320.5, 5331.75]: 0.120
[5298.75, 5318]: -0.150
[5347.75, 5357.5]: -0.145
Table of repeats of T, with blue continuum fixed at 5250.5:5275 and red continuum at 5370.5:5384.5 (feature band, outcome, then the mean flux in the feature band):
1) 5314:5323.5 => -1.6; 5.26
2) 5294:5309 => -1.4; 4.77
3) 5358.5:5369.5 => -0.8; 5.26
